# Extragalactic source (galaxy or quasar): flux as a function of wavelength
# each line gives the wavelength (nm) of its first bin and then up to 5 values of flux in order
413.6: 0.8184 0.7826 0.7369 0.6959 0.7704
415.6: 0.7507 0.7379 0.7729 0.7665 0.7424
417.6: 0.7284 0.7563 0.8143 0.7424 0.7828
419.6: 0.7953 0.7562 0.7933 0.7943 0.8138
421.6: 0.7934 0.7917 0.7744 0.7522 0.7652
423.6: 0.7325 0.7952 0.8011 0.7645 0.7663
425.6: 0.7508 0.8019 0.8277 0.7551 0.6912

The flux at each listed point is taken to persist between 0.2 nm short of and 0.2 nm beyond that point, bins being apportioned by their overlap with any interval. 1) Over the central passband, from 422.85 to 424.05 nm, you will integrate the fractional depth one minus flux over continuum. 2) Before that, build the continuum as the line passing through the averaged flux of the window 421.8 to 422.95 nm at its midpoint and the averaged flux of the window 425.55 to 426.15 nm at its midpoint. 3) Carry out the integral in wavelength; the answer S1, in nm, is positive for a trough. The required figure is 0.026 nm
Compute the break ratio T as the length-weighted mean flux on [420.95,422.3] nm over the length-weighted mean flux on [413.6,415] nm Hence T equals 1.1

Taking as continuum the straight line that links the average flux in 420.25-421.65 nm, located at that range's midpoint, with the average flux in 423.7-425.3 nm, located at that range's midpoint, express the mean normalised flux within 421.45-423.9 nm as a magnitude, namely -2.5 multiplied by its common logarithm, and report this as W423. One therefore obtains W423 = 0.03 mag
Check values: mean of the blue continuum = 0.799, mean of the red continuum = 0.78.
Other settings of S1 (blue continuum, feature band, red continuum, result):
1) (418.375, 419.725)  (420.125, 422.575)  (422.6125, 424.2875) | -0.07 nm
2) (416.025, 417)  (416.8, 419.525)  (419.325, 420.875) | 0.04 nm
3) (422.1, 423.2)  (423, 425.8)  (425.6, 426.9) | 0.04 nm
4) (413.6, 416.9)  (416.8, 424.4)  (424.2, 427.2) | -0.09 nm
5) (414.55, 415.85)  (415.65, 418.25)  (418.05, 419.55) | 0.02 nm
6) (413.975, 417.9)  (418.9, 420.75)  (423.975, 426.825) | -0.05 nm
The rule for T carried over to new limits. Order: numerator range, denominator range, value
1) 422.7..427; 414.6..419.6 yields 1.02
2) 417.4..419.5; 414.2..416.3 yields 1.04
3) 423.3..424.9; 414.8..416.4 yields 1.03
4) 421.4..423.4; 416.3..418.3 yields 1.03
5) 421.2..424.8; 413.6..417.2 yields 1.03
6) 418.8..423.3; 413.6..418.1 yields 1.04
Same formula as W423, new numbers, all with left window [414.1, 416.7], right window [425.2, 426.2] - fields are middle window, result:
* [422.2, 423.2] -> 0.00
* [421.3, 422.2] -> -0.04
